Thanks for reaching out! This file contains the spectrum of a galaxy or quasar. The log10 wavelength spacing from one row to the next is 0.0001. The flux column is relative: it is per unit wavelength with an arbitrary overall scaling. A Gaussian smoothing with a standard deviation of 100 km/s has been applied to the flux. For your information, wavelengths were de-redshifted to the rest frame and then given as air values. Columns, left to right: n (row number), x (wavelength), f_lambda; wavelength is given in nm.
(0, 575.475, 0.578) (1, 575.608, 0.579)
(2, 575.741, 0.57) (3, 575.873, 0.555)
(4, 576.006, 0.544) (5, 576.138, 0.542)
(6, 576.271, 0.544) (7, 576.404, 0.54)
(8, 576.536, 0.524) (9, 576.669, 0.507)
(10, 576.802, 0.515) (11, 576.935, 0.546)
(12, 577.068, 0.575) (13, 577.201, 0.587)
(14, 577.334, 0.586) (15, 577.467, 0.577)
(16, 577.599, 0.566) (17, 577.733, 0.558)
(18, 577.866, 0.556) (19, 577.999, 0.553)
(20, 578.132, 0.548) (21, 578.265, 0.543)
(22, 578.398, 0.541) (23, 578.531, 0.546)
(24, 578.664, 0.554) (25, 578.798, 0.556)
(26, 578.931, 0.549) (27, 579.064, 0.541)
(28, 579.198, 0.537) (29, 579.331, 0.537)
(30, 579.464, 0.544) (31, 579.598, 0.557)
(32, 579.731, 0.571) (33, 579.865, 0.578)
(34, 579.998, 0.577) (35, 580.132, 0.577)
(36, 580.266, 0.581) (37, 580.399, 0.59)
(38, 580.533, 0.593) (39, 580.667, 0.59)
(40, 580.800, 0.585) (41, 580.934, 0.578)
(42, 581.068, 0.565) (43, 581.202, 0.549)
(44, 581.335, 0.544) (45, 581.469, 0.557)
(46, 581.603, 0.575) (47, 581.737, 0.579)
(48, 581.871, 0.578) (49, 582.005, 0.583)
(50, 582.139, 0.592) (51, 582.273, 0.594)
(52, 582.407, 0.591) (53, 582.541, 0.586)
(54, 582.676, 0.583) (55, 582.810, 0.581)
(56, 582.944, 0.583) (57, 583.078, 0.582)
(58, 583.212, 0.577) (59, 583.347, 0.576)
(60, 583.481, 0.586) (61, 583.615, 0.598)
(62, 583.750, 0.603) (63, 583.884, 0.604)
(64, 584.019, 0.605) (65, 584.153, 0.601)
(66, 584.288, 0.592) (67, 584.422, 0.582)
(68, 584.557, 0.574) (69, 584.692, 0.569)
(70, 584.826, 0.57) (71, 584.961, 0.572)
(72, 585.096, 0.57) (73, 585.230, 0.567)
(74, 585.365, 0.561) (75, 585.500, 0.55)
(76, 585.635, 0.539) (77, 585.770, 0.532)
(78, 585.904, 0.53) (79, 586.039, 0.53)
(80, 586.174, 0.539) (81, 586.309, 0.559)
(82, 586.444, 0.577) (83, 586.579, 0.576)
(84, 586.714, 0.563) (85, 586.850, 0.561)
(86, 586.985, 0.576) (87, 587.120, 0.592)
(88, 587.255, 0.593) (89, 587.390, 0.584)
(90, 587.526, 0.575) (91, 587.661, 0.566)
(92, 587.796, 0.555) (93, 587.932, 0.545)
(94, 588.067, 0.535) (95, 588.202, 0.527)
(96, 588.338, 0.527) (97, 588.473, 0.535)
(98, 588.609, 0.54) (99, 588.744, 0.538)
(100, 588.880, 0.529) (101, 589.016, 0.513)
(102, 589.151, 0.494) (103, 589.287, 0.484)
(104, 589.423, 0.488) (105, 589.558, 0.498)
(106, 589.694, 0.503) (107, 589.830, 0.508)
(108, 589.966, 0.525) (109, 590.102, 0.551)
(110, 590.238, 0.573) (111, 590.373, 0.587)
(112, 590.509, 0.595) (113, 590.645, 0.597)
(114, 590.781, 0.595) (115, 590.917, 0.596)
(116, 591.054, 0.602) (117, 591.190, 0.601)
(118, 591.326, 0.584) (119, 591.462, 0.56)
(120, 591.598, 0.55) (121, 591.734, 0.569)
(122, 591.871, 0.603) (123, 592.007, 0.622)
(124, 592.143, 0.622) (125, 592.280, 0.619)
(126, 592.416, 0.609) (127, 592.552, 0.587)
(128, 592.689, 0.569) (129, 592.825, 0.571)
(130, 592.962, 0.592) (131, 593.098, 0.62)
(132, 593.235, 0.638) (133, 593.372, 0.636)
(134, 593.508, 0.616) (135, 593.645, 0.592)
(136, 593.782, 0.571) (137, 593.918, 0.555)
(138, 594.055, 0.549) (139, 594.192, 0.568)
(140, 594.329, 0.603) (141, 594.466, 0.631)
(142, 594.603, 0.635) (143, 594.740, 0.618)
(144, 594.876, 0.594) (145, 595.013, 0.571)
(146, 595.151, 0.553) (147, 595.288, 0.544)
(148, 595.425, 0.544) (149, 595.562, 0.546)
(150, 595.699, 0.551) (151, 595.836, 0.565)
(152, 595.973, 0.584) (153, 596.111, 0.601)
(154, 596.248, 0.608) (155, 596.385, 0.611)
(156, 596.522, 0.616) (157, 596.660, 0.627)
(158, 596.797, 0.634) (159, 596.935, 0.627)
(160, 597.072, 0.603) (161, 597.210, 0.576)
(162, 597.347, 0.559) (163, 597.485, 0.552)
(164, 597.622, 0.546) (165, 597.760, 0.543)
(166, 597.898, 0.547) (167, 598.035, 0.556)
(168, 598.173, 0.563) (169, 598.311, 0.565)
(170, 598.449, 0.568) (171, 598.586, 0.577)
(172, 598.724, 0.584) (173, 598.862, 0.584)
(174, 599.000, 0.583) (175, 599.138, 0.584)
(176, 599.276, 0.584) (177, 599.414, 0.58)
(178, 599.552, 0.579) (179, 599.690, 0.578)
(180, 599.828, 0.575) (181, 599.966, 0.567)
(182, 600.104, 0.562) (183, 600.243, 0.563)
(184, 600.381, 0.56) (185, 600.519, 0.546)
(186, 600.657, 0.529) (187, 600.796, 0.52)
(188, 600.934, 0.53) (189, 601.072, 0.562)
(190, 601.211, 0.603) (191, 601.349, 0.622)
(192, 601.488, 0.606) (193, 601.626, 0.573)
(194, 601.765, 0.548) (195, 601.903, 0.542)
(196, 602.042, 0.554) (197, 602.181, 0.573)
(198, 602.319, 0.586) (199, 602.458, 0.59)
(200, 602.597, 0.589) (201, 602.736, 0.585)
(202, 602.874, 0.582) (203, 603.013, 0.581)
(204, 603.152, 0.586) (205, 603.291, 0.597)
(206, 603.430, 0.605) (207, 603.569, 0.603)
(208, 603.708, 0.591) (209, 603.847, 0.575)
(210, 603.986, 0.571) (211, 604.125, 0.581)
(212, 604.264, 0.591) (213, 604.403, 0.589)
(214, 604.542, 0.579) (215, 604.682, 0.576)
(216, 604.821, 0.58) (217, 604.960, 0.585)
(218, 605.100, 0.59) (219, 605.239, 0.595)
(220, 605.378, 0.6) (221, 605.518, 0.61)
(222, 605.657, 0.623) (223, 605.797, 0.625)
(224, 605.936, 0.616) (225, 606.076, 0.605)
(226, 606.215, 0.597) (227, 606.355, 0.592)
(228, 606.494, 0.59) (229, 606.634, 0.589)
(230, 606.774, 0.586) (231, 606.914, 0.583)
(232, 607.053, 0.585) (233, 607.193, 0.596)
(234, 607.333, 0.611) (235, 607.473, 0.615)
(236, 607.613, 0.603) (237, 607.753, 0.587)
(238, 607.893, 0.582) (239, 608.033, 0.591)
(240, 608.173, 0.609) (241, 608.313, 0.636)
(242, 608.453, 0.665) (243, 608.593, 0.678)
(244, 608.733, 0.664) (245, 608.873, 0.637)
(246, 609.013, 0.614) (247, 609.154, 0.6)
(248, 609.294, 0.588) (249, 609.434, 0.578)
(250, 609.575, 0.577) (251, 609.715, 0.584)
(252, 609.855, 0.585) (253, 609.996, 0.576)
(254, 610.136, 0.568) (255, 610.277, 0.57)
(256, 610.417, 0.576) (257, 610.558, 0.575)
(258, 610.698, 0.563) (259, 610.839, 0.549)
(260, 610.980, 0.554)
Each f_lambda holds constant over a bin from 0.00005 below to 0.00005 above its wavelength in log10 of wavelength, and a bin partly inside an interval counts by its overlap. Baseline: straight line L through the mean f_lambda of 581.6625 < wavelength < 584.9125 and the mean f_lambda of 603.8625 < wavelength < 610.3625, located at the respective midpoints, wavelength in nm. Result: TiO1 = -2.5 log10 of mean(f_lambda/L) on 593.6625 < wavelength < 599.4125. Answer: 0.02 mag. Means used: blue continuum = 0.586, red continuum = 0.599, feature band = 0.58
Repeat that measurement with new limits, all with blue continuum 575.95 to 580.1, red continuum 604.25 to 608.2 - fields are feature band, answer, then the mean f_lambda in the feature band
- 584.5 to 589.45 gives 0.03 mag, 0.55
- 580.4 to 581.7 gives -0.03 mag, 0.572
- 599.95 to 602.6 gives 0.04 mag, 0.566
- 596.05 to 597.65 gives -0.03 mag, 0.598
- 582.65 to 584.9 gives -0.05 mag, 0.586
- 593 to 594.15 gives -0.04 mag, 0.596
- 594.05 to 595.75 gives 0.00 mag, 0.579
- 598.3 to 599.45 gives 0.01 mag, 0.58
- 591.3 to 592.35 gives -0.03 mag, 0.592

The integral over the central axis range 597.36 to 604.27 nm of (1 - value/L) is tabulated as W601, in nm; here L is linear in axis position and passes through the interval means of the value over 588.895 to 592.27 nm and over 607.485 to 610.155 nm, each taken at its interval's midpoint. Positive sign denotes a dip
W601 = 0.17 nm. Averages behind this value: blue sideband 0.56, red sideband 0.607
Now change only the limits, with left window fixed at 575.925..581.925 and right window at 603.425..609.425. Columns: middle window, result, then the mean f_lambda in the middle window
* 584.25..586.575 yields 0.04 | 0.56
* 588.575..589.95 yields 0.16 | 0.509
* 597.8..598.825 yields 0.04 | 0.566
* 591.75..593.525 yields -0.08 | 0.607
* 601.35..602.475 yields 0.04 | 0.574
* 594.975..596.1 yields 0.05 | 0.559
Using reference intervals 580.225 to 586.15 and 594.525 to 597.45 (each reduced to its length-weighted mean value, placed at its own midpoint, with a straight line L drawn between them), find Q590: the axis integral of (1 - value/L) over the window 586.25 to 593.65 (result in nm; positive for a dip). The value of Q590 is 0.19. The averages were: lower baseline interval 0.575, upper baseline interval 0.589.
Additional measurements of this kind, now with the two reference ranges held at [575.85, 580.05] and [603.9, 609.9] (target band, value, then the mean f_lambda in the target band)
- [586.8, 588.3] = 0.01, 0.564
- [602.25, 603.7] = 0.01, 0.59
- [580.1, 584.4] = -0.19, 0.583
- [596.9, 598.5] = 0.05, 0.566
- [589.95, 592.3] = -0.05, 0.587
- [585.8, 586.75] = 0.02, 0.553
